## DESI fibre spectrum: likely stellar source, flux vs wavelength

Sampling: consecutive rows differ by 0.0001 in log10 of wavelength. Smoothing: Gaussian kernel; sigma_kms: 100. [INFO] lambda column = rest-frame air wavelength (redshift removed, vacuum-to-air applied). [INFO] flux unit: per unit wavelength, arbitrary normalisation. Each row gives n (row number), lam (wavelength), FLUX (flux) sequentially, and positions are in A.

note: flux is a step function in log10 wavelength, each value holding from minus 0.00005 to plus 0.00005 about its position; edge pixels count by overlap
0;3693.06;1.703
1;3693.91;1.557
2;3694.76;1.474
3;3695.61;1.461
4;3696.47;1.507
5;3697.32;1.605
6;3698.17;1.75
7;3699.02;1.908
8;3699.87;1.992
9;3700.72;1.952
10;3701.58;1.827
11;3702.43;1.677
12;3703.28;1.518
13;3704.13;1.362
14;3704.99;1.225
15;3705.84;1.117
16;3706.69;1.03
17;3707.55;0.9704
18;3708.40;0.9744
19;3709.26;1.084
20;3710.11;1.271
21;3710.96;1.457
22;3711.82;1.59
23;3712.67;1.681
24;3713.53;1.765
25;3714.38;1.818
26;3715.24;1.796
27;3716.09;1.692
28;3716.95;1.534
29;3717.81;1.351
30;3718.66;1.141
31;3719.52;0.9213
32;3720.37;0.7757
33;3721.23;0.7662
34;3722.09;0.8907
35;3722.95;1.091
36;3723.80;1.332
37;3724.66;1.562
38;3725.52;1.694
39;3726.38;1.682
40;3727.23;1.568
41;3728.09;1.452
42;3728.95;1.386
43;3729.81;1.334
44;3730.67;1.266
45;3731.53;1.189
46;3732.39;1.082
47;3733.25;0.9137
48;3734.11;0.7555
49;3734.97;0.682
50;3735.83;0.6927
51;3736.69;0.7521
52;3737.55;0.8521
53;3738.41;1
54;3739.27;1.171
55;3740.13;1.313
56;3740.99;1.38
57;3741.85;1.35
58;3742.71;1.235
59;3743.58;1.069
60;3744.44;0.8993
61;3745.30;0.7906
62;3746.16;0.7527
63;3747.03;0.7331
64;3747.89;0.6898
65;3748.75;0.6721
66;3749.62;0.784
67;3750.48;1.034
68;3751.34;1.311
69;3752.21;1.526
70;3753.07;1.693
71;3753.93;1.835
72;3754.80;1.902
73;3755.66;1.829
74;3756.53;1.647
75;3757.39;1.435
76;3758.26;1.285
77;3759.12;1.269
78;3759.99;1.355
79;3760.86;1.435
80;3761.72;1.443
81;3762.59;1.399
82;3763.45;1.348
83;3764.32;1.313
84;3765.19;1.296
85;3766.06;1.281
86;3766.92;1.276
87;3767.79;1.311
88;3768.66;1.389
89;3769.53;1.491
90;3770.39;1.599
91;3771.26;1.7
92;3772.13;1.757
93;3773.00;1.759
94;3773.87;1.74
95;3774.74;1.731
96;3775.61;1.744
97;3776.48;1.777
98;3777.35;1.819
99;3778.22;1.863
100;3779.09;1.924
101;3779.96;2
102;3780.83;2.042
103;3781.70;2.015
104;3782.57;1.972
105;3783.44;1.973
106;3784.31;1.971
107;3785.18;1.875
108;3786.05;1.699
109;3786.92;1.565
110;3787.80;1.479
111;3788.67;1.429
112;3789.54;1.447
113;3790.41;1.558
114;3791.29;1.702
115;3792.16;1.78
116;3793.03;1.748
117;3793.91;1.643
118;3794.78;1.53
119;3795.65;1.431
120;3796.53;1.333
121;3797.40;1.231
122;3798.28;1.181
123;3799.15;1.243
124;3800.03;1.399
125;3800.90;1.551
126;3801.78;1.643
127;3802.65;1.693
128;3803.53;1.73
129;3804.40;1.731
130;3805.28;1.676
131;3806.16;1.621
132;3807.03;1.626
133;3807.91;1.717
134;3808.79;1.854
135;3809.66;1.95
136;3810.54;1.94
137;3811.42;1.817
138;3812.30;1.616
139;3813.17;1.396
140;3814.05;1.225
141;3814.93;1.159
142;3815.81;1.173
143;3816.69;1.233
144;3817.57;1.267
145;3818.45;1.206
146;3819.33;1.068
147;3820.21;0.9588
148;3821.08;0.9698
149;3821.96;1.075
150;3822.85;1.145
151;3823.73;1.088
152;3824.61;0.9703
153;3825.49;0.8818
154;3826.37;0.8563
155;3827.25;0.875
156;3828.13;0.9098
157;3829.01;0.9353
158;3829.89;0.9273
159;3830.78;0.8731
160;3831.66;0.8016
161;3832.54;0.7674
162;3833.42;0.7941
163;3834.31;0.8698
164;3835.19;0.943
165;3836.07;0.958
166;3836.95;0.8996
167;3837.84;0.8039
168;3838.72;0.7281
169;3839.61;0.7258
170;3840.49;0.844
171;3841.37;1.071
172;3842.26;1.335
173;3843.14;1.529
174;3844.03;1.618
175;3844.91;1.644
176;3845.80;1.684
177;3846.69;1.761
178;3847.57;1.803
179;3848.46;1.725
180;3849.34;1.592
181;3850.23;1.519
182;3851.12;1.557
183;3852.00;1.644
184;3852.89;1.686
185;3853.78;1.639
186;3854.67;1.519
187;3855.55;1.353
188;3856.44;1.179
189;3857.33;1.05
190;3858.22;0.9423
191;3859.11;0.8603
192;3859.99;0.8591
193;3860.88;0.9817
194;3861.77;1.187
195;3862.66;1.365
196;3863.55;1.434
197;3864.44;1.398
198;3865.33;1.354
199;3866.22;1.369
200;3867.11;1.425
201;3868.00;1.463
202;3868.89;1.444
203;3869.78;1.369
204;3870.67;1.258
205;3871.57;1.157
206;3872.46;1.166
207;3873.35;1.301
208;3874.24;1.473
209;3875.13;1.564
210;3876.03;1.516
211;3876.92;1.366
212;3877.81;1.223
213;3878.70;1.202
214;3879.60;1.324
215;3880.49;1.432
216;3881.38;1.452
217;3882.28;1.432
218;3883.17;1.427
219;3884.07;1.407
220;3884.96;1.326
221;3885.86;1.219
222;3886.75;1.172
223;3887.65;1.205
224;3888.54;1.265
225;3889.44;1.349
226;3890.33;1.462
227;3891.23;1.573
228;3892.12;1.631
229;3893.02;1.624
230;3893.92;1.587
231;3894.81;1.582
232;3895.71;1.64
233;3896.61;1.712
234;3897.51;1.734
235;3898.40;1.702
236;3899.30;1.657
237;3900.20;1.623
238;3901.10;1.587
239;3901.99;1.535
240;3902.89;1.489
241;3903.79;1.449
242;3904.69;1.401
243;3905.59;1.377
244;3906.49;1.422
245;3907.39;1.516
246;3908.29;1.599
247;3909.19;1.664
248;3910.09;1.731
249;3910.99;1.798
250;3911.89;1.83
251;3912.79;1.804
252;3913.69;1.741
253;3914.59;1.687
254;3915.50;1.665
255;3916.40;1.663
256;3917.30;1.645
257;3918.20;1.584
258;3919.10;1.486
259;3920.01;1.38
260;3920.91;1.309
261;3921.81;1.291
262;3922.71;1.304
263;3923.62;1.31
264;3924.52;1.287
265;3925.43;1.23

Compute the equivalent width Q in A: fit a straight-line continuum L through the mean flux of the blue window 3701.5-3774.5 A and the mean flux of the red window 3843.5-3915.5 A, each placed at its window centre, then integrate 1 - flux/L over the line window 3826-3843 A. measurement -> 6.1 A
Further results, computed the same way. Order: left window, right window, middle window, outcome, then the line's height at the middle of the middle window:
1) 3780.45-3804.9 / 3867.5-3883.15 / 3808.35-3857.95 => 8.5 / 1.5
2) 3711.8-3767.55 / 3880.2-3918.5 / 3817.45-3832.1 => 4.4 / 1.41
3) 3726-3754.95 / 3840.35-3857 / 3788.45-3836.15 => 2.2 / 1.39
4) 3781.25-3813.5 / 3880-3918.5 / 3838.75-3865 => 3.9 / 1.59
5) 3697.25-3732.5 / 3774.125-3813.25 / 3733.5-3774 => 7.7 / 1.54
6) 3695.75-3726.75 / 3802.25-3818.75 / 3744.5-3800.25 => 0.4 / 1.51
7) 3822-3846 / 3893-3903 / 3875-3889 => 1.2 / 1.47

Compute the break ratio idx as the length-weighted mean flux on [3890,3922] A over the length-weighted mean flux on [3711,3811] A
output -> 1.1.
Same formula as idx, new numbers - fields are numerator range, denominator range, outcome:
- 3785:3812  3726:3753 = 1.48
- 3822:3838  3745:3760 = 0.73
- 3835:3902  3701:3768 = 1.08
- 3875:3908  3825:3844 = 1.56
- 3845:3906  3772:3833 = 0.97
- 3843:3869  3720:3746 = 1.26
